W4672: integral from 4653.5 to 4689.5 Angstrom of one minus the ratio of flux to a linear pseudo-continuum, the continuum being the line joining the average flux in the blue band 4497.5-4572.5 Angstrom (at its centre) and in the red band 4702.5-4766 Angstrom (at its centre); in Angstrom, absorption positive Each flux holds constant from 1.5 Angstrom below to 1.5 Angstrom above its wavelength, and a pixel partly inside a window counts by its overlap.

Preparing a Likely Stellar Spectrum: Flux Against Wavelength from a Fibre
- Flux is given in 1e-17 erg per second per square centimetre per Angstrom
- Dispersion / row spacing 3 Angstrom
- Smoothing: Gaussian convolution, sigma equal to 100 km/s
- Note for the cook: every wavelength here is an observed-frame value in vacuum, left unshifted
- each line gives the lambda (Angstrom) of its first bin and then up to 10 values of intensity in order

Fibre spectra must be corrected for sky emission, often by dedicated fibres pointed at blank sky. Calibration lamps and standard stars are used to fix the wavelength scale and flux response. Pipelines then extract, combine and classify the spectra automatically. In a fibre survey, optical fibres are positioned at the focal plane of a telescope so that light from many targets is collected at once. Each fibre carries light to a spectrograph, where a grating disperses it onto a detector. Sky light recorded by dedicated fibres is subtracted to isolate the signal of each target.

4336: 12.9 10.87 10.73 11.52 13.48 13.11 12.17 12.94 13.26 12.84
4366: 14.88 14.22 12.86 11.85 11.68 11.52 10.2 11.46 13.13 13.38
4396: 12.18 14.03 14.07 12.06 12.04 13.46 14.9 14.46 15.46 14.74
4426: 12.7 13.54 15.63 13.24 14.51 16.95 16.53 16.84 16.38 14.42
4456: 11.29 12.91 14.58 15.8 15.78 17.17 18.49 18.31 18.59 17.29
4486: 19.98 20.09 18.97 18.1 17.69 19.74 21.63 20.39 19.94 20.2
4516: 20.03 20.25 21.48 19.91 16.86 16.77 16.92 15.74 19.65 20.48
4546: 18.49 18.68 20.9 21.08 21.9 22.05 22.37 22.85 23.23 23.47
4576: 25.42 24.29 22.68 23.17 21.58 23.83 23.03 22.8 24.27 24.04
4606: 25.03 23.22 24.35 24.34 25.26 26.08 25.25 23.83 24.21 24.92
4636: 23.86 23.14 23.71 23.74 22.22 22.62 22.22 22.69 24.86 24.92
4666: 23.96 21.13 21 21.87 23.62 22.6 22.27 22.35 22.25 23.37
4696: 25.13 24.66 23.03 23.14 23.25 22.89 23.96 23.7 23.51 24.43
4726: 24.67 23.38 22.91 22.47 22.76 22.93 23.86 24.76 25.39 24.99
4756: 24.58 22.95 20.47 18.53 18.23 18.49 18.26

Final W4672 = -0.8 Angstrom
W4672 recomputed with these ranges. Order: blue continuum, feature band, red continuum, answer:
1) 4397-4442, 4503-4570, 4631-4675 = -4.94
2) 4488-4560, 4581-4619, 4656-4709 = -4.39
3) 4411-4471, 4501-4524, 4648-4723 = -4.35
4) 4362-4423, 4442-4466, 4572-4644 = 1.92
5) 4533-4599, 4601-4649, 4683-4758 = -3.93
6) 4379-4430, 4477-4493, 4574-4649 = -1.47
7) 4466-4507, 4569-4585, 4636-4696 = -2.28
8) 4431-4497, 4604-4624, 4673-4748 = -3.97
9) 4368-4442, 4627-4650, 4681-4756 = -2.97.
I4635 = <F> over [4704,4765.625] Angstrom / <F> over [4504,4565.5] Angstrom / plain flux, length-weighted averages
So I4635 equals 1.2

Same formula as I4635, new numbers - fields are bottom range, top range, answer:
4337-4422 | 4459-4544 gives 1.44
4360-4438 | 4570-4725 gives 1.78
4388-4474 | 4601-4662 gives 1.66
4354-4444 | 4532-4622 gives 1.66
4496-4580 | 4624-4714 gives 1.14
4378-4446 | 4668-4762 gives 1.71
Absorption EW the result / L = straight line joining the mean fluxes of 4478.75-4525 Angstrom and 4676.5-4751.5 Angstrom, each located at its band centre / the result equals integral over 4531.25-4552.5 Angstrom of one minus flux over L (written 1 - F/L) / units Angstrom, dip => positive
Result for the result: 2.0 Angstrom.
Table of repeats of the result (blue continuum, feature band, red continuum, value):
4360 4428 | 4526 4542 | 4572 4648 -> 2.19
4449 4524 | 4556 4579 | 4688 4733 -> -3.49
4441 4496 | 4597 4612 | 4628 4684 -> -1.84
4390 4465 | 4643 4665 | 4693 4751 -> -1.88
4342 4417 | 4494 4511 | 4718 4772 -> -3.63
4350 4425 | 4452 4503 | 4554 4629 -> 2.00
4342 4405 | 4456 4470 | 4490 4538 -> 1.91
